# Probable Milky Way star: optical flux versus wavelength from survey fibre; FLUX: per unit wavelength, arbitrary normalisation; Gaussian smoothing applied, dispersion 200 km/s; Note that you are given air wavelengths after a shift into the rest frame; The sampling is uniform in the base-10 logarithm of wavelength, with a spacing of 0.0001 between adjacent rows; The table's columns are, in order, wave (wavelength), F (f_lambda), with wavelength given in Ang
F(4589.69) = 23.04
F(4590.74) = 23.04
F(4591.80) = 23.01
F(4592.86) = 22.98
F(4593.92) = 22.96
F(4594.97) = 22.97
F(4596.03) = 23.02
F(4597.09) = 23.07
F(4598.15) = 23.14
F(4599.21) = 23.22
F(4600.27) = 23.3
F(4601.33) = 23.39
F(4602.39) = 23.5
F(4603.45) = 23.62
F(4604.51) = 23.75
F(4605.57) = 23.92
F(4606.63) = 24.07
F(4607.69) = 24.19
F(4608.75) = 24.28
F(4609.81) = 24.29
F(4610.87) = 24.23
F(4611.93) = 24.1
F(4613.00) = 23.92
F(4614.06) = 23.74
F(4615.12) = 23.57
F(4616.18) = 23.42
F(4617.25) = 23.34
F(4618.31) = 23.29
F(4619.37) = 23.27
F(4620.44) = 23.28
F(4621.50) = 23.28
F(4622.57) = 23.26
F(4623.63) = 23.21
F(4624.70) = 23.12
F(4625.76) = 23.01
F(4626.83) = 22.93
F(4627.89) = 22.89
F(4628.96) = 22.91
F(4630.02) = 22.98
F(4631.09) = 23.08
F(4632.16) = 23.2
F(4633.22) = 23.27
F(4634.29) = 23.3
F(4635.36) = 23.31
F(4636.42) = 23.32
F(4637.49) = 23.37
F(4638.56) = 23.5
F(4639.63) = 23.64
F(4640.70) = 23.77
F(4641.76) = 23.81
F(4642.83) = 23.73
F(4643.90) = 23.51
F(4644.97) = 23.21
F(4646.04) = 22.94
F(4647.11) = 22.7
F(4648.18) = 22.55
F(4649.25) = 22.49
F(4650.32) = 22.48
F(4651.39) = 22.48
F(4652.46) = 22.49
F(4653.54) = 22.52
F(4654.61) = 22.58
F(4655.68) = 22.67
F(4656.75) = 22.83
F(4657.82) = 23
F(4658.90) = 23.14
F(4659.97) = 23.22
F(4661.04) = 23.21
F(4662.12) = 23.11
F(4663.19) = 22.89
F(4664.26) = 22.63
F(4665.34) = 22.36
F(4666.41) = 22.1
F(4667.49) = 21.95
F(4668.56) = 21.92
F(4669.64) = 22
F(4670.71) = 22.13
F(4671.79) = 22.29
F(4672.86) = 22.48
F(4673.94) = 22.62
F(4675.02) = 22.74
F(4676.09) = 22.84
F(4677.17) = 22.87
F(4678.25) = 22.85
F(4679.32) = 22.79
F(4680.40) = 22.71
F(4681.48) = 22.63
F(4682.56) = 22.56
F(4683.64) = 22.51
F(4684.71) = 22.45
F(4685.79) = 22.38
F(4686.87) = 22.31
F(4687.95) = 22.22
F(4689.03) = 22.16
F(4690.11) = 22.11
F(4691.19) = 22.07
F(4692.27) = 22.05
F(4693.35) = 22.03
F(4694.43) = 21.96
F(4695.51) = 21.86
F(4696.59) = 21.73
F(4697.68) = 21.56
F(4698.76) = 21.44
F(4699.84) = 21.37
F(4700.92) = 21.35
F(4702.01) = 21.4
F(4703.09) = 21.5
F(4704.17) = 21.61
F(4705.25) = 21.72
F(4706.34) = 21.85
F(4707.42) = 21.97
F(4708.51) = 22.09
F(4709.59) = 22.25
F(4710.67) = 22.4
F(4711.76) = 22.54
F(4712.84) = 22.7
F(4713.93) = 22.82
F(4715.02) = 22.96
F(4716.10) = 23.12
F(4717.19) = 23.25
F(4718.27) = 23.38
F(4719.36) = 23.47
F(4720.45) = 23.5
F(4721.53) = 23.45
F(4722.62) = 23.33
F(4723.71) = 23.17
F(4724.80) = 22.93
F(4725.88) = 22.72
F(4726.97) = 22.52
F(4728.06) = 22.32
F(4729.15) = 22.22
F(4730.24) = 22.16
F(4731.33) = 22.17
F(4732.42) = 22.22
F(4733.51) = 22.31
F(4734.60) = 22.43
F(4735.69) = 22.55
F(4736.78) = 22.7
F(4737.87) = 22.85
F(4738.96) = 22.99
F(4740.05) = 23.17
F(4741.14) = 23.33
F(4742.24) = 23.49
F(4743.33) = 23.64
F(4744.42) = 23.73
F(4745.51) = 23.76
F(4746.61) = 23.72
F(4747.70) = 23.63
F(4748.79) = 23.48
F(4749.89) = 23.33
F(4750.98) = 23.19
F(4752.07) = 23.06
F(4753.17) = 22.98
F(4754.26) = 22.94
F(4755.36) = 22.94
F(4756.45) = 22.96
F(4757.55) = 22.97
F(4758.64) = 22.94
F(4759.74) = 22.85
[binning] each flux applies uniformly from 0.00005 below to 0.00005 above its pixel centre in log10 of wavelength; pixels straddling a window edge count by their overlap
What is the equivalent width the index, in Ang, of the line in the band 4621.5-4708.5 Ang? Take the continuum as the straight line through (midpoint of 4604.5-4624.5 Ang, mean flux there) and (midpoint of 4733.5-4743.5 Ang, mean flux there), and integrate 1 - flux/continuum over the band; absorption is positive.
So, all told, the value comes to 2.97 Ang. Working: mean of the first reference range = 23.7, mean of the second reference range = 23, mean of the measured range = 22.6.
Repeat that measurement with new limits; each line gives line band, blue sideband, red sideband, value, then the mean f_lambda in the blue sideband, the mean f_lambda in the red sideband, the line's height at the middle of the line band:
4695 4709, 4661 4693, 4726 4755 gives 0.6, 22.4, 22.9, 22.6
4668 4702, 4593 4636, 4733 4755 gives 1.6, 23.4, 23.2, 23.3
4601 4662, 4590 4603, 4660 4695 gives -1.2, 23.1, 22.4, 22.8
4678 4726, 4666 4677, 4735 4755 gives 0.7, 22.3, 23.2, 22.7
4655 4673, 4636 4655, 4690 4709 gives 0.0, 23.1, 21.7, 22.6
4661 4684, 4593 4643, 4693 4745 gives 0.4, 23.4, 22.5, 22.9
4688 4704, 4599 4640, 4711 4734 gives 0.8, 23.5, 22.8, 23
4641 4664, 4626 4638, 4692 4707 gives -0.2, 23.1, 21.7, 22.7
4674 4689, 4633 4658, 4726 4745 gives 0.2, 23.1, 22.8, 22.9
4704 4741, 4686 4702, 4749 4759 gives -0.4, 21.9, 23.1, 22.4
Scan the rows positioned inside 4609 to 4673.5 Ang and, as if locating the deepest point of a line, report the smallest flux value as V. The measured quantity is 21.92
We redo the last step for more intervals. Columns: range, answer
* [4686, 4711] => 21.35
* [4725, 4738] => 22.16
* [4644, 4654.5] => 22.48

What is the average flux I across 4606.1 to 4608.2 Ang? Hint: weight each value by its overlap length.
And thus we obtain 24.1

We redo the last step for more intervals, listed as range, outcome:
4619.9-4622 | 23.3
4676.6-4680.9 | 22.8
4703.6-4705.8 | 21.7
